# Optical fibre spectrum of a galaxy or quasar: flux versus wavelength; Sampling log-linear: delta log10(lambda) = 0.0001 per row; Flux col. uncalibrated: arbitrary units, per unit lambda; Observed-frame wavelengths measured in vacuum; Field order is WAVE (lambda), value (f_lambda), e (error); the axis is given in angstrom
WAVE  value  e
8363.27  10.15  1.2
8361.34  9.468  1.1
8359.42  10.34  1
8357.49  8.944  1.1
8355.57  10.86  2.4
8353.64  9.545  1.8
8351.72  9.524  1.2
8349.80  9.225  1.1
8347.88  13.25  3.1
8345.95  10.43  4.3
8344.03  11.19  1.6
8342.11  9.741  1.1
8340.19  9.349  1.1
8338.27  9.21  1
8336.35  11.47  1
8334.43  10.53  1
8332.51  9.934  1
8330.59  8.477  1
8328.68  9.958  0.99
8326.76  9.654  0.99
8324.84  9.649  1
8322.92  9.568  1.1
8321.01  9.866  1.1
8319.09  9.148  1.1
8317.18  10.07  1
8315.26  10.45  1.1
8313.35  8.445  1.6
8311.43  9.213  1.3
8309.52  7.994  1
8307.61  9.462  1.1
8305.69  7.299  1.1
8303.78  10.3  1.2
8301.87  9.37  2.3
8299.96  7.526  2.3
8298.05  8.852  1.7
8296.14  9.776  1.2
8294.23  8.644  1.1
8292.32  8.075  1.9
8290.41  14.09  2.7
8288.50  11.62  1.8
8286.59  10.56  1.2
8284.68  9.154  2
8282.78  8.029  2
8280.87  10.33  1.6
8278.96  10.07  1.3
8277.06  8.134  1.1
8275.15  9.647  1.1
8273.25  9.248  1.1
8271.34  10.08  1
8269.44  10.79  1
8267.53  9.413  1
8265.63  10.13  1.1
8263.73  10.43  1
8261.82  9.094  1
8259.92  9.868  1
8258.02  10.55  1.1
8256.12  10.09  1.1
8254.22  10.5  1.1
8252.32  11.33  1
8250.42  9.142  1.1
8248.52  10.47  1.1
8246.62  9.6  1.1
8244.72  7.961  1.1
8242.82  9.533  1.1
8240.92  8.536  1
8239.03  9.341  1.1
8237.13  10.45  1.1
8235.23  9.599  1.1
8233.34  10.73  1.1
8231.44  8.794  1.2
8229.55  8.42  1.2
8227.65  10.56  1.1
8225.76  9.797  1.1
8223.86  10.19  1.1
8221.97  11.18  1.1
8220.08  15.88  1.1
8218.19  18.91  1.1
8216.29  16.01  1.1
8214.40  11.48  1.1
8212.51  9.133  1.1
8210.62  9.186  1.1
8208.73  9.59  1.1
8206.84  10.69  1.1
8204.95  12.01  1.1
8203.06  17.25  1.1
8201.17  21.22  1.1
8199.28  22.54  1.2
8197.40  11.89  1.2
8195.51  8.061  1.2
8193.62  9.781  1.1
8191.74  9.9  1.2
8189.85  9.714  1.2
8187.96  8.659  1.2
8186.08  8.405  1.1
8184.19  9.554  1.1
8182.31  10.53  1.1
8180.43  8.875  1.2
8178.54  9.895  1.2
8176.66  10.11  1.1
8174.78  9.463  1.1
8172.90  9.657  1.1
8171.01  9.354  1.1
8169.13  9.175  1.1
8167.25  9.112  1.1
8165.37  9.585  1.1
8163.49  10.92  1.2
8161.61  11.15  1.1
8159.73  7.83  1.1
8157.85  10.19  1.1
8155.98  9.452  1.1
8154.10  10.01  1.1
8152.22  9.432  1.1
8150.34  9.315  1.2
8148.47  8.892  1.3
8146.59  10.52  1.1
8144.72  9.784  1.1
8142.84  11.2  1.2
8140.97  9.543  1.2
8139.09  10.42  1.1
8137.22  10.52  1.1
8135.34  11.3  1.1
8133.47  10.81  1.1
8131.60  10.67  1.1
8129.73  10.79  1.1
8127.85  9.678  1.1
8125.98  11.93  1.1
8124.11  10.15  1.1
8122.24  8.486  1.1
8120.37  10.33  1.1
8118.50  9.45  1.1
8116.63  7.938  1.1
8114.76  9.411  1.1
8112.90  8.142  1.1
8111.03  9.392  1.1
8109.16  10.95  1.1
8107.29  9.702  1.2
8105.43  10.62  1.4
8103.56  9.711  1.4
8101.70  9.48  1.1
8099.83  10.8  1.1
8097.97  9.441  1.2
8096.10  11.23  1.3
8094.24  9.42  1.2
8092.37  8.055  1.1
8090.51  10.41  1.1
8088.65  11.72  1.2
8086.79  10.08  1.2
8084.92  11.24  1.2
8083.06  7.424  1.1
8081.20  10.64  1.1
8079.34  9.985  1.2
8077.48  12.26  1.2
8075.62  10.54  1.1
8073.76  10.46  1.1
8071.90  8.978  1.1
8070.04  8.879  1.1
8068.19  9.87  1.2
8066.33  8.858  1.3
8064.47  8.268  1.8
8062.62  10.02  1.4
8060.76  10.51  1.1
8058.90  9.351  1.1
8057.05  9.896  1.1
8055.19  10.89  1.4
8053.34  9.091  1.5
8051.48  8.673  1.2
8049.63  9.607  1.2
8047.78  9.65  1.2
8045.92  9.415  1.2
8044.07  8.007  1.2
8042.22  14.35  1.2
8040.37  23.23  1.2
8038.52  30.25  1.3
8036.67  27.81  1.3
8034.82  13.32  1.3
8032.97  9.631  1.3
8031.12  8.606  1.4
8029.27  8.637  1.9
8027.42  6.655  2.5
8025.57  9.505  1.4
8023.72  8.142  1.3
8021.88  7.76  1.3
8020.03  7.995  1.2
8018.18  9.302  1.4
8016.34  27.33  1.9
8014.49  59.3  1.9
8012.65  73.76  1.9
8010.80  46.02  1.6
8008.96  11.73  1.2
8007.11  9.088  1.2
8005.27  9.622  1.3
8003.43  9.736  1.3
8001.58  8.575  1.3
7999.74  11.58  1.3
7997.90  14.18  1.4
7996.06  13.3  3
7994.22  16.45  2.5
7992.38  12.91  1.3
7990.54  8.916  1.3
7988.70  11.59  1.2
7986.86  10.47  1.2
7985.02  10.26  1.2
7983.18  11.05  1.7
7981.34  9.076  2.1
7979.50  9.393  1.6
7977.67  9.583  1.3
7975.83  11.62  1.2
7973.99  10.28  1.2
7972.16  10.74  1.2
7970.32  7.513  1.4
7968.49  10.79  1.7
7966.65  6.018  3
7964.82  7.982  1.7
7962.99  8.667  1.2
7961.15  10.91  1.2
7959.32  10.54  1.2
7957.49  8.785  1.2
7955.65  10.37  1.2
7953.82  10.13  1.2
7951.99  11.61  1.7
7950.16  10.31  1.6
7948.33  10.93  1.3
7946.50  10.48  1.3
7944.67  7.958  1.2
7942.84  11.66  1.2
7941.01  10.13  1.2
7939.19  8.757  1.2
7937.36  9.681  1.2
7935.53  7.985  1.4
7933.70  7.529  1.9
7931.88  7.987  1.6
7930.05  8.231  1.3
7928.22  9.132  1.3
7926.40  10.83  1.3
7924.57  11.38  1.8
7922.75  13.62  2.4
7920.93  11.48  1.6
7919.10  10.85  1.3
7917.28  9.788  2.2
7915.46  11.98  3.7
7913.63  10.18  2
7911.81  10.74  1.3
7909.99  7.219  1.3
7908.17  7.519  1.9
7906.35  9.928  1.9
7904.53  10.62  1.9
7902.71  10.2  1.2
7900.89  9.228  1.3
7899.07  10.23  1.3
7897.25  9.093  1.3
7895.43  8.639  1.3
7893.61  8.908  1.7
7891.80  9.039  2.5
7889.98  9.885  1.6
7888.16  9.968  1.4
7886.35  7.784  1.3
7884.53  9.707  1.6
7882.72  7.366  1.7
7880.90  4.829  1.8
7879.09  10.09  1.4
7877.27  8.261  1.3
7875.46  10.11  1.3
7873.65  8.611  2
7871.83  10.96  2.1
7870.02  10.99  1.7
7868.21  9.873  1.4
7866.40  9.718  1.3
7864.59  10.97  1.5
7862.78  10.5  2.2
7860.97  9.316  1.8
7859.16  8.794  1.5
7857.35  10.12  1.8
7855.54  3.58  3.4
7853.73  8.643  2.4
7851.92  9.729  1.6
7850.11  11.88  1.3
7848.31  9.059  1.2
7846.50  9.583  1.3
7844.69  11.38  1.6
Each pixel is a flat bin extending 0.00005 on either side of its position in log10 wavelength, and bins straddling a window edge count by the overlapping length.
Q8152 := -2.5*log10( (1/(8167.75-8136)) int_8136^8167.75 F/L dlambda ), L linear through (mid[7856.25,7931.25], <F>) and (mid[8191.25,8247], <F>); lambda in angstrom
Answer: 0.14 mag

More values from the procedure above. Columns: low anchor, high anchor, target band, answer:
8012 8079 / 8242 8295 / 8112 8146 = 0.25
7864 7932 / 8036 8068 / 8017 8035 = 0.32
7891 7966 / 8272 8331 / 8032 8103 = -0.17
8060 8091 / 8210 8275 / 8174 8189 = 0.10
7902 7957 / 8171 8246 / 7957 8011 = -0.10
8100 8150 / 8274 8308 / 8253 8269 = -0.05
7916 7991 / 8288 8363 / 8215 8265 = -0.09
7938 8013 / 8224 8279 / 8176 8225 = -0.17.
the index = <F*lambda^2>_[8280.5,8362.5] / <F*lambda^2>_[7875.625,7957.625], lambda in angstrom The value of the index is 1.12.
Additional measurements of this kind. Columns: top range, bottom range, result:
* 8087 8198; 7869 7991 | 1.07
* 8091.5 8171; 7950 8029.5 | 0.73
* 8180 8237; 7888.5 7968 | 1.28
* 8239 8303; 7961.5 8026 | 0.70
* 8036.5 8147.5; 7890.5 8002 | 1.10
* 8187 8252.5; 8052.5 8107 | 1.18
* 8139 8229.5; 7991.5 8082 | 0.78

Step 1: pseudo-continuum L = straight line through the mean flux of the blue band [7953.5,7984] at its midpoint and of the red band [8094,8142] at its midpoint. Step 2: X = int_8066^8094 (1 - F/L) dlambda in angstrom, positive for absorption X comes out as -0.2 angstrom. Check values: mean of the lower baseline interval 9.6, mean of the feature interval 9.97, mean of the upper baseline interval 10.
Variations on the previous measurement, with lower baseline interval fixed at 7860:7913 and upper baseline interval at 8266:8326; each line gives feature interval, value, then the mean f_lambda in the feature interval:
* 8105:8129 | -0.7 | 9.7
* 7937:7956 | -1.7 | 10.2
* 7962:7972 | 1.0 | 8.4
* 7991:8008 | -4.1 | 11.6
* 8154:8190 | -0.4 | 9.57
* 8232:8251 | -0.1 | 9.53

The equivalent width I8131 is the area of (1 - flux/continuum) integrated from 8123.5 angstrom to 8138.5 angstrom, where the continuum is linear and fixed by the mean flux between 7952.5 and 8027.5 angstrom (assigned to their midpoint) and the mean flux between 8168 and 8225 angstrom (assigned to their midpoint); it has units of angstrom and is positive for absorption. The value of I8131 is 2.0 angstrom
